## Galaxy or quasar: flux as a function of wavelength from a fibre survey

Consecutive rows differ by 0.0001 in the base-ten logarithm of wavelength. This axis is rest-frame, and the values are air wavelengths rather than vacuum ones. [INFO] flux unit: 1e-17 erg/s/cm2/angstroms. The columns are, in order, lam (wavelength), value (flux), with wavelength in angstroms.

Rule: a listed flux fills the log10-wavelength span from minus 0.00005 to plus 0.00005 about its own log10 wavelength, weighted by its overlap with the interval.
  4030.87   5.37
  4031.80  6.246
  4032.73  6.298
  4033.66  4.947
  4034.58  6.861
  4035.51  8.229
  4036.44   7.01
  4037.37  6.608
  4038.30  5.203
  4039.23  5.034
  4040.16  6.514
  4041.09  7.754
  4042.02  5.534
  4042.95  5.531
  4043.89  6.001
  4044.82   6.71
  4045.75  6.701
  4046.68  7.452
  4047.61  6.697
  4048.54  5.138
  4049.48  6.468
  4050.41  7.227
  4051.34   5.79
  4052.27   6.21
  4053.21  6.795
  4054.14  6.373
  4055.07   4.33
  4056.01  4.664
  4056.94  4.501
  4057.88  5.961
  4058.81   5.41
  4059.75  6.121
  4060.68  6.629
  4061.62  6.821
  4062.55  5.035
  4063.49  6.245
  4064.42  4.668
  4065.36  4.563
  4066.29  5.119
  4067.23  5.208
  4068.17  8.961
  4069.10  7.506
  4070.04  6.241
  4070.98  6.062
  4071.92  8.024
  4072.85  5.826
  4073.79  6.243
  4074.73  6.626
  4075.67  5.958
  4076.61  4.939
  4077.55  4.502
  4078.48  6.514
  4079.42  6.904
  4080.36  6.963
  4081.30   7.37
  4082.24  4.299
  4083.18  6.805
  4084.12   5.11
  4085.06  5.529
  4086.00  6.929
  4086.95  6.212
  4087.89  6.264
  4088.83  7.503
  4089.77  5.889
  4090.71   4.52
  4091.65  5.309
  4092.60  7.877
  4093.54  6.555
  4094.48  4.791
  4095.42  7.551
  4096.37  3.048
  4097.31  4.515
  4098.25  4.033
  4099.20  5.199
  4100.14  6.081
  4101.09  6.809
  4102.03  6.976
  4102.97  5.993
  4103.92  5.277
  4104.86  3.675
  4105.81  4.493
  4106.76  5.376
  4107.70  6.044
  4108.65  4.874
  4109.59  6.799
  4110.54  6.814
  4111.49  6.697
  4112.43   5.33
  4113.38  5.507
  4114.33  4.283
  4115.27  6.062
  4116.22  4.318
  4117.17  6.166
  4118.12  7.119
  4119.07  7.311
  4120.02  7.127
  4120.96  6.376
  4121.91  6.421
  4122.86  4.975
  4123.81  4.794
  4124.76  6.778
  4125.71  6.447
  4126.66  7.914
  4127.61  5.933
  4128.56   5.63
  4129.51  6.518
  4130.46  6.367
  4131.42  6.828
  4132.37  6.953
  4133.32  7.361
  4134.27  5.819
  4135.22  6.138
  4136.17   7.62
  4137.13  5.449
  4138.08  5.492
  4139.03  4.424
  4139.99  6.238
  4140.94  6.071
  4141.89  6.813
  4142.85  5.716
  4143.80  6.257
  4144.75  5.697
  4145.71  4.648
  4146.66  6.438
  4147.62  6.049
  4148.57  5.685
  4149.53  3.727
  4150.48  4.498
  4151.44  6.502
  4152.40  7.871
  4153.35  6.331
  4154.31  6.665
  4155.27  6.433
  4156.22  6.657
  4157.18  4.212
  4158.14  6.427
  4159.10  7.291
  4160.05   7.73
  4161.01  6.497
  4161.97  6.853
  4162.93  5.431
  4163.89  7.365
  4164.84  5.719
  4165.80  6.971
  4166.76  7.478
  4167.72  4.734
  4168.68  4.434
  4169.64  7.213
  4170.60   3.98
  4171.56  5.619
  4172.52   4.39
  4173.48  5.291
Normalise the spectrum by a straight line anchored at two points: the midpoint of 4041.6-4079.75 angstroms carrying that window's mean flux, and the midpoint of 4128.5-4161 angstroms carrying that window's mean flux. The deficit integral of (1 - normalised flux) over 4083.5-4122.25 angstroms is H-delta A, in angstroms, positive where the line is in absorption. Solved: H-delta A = 1.74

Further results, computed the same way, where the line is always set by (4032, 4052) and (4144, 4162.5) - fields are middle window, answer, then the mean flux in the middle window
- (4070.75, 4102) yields 1.5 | 5.98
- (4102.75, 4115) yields 1.5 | 5.47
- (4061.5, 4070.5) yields 0.4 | 6.01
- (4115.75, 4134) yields -0.6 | 6.38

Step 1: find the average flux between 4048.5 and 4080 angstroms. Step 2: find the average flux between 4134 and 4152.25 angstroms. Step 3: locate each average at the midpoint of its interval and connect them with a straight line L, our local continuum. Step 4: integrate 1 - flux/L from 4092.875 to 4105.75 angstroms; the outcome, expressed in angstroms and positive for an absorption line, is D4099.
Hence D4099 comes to 1.0 angstroms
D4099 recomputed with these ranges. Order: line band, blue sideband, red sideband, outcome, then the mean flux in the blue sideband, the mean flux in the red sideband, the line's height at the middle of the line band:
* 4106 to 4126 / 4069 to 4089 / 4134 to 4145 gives 0.43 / 6.24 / 5.99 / 6.09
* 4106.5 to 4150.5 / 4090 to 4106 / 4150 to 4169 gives -0.96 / 5.48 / 6.32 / 5.9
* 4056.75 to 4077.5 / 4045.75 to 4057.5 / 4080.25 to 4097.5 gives -0.15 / 6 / 5.95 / 5.98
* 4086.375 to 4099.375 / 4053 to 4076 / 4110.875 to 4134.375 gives 0.88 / 5.99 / 6.21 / 6.1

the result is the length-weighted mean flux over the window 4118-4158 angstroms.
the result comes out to 6.14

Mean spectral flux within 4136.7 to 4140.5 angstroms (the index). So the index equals 5.41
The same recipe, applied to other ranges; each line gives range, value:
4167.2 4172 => 5.21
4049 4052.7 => 6.42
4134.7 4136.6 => 6.85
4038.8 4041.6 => 6.44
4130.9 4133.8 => 7.03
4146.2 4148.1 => 6.24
